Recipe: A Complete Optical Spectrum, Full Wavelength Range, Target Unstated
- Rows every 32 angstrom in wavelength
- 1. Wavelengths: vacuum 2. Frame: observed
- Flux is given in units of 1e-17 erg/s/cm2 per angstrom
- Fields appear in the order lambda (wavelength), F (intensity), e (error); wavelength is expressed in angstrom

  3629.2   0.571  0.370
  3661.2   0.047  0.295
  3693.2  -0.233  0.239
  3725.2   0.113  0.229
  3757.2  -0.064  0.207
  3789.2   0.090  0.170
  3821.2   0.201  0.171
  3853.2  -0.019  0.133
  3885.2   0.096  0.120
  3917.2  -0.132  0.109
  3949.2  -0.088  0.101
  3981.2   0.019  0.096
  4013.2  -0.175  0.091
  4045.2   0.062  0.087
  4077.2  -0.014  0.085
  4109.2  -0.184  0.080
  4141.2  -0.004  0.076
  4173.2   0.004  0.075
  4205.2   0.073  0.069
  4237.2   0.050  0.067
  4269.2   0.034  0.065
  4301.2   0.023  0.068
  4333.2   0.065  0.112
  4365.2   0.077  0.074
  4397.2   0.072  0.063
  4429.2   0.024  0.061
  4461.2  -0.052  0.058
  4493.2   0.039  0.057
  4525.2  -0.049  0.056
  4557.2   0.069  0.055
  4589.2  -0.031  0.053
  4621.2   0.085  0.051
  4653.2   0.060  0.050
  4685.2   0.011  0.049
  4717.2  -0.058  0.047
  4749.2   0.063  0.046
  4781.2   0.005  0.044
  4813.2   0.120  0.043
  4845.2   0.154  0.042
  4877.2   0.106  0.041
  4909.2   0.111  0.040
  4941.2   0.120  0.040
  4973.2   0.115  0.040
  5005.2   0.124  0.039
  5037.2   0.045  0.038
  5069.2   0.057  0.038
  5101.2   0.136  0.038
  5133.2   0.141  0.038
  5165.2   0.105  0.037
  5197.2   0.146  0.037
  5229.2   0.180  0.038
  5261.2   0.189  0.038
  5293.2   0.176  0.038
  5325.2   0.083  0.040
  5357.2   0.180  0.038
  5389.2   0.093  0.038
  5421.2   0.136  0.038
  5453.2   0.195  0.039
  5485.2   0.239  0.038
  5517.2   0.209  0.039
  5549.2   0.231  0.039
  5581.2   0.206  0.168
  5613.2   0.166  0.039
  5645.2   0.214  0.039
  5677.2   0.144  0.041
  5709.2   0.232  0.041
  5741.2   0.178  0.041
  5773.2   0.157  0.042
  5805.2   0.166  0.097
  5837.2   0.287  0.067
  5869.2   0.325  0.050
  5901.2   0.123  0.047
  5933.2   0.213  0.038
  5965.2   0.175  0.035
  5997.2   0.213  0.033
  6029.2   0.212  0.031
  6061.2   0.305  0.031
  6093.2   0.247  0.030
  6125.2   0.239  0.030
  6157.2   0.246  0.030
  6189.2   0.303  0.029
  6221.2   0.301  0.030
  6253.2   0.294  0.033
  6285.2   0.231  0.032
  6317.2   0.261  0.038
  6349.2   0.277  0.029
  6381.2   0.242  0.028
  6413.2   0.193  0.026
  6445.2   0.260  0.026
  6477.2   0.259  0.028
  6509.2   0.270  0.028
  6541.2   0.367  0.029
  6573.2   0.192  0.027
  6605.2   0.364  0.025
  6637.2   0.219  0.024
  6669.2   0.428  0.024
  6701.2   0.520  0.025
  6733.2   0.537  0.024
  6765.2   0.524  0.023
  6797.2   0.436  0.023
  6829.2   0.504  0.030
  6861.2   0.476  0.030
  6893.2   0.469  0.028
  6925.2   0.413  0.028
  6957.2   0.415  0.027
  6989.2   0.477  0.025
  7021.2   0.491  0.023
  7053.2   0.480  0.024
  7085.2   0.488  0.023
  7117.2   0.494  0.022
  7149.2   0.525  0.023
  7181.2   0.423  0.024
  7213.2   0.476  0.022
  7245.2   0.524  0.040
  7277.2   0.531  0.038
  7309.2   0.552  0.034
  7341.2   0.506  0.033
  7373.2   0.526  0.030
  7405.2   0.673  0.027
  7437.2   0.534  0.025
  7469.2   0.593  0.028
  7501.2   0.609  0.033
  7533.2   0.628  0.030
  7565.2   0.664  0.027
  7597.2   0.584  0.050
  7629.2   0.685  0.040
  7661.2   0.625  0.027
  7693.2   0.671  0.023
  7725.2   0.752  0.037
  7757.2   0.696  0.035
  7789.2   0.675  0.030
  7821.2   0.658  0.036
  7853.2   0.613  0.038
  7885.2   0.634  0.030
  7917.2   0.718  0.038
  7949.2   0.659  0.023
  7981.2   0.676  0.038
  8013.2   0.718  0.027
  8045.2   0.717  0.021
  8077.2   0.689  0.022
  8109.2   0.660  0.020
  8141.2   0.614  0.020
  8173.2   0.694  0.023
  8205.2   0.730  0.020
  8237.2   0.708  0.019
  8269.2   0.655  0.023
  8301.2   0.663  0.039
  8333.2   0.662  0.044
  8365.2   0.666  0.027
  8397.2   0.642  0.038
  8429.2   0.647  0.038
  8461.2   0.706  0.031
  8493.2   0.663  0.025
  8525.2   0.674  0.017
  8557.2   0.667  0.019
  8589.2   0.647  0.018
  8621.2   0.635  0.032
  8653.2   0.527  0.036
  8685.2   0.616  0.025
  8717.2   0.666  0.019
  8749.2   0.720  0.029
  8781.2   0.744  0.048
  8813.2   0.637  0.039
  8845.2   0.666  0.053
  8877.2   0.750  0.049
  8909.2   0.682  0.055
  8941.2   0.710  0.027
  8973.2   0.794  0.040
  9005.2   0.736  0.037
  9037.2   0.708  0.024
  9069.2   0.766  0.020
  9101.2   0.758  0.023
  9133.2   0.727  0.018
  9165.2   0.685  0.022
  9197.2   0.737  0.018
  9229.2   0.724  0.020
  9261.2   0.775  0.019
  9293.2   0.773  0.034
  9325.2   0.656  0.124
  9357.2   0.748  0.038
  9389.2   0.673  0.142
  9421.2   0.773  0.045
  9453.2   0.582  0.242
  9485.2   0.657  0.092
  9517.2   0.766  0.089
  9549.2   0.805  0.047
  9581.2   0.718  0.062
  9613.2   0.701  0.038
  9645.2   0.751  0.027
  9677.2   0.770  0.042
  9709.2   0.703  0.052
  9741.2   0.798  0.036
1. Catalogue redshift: 0.672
